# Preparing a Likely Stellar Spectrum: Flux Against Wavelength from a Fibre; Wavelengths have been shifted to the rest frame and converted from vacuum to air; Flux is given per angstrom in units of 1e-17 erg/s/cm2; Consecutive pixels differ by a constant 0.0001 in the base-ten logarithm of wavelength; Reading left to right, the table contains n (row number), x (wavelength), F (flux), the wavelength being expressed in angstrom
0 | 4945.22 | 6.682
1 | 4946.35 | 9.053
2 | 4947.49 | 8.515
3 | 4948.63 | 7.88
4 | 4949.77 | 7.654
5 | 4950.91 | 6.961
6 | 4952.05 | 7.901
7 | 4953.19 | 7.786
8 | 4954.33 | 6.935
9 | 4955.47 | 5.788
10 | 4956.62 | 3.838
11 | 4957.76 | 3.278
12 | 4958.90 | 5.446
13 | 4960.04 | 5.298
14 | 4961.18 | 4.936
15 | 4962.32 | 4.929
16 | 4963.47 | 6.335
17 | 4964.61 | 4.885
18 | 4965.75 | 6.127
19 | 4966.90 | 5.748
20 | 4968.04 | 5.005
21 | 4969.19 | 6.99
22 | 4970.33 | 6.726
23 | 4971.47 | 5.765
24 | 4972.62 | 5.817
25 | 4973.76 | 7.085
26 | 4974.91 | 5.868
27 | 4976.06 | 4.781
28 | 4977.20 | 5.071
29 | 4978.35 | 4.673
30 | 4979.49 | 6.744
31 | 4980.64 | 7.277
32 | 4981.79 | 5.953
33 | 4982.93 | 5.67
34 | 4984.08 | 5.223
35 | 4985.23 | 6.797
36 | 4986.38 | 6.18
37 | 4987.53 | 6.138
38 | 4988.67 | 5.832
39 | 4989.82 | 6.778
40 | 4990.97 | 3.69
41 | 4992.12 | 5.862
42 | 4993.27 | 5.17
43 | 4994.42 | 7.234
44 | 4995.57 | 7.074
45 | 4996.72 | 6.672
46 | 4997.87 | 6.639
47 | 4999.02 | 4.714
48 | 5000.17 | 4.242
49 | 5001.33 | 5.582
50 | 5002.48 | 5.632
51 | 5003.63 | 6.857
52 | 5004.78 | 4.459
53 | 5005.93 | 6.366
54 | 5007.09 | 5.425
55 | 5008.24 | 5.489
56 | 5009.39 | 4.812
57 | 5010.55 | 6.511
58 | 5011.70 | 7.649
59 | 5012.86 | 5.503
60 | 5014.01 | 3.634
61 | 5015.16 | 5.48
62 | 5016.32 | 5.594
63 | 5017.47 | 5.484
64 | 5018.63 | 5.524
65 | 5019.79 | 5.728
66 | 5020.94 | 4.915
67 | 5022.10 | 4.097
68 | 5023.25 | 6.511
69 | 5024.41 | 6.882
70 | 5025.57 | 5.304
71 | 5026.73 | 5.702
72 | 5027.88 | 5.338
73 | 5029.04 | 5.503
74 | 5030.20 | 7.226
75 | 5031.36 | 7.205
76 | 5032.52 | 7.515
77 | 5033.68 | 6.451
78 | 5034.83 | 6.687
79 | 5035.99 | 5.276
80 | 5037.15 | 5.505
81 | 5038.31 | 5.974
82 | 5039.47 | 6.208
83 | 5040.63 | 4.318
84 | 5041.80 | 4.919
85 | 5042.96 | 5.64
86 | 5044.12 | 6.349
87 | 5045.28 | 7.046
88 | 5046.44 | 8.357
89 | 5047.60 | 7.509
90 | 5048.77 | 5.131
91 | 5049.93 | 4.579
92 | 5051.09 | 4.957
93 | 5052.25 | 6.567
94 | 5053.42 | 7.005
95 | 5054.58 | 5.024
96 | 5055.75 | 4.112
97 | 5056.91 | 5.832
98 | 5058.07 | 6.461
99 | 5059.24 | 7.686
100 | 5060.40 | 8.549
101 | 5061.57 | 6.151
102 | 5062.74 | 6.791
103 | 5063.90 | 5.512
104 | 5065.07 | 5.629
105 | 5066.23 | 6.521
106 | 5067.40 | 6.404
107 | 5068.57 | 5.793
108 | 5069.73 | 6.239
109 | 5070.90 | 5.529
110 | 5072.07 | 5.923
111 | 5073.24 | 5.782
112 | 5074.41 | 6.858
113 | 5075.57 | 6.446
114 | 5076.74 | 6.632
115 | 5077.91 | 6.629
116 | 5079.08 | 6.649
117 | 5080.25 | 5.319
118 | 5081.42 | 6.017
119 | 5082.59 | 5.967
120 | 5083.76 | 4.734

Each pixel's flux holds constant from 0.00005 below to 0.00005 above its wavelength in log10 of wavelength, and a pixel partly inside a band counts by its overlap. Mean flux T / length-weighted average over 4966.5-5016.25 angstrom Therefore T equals 5.83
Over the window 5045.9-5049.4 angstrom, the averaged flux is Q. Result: 6.94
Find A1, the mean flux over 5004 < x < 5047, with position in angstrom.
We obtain 5.86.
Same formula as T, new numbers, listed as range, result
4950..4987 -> 5.89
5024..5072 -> 6.13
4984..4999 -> 6.08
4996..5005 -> 5.67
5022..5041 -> 6.05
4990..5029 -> 5.64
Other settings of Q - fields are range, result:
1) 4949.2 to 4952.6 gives 7.5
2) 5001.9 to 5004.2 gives 6.25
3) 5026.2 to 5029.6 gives 5.52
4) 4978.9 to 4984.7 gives 6.17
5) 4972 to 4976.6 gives 5.88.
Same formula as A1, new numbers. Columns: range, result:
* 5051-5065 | 6.24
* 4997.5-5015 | 5.55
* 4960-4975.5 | 5.84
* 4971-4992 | 5.85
